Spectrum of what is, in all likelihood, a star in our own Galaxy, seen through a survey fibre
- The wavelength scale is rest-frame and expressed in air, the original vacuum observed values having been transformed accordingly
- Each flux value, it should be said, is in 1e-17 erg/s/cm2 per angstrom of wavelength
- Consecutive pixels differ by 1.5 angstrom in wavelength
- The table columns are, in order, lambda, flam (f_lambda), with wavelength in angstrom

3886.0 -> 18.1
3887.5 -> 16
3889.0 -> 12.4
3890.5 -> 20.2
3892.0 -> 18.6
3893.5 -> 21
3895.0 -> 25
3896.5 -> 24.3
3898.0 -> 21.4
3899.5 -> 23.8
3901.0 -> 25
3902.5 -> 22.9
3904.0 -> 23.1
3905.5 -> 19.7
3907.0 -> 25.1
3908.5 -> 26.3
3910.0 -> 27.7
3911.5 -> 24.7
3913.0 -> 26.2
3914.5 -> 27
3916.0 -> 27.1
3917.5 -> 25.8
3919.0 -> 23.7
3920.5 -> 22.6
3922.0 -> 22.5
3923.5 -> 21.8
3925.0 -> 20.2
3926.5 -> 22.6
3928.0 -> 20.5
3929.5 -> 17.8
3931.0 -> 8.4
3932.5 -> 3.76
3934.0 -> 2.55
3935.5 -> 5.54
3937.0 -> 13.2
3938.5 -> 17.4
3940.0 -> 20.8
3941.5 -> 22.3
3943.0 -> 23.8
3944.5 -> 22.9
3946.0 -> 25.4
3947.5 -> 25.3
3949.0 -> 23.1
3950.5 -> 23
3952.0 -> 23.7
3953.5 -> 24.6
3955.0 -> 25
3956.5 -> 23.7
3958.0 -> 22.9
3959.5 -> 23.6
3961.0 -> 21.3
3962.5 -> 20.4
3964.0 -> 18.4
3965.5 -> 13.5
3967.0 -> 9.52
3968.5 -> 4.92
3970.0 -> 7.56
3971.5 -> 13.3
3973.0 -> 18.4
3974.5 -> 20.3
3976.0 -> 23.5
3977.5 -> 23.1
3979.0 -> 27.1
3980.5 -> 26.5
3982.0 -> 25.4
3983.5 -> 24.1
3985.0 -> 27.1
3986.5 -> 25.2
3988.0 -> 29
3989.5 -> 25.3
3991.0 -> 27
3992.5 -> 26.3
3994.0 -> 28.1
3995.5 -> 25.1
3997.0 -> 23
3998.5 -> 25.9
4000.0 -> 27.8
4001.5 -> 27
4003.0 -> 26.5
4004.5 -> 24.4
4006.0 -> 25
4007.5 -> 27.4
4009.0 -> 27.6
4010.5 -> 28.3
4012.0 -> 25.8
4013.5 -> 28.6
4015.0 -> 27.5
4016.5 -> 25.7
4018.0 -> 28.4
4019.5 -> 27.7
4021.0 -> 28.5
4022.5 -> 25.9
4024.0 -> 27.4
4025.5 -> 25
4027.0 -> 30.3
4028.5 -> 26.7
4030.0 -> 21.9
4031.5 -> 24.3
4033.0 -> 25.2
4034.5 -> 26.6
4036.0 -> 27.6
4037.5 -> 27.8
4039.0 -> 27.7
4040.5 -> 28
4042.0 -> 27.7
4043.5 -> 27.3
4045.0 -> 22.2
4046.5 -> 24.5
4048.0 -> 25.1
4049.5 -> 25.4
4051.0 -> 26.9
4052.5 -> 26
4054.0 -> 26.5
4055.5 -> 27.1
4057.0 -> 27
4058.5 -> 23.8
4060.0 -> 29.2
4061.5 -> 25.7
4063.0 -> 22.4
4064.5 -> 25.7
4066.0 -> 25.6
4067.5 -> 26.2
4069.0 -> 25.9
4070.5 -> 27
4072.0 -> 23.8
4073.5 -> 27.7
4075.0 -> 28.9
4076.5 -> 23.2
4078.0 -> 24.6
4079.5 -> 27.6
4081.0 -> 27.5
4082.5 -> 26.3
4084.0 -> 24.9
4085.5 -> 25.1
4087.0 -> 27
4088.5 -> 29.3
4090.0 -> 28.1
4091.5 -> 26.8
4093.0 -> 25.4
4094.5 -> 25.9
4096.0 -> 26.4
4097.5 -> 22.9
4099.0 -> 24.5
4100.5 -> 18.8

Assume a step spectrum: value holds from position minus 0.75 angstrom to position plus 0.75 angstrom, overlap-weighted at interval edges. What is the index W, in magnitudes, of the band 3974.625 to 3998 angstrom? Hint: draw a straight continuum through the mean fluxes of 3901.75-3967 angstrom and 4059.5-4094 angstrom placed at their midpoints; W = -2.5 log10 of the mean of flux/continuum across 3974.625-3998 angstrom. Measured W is -0.12 mag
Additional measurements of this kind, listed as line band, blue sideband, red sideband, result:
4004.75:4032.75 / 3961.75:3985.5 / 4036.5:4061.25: -0.15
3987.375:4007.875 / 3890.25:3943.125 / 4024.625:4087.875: -0.11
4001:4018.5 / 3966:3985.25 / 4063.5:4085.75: -0.24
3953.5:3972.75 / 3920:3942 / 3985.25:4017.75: 0.18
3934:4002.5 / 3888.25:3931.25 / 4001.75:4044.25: 0.15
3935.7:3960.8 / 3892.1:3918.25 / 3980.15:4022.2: 0.15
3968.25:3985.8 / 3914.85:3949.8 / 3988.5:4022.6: 0.16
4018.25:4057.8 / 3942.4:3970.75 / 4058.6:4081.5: -0.09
